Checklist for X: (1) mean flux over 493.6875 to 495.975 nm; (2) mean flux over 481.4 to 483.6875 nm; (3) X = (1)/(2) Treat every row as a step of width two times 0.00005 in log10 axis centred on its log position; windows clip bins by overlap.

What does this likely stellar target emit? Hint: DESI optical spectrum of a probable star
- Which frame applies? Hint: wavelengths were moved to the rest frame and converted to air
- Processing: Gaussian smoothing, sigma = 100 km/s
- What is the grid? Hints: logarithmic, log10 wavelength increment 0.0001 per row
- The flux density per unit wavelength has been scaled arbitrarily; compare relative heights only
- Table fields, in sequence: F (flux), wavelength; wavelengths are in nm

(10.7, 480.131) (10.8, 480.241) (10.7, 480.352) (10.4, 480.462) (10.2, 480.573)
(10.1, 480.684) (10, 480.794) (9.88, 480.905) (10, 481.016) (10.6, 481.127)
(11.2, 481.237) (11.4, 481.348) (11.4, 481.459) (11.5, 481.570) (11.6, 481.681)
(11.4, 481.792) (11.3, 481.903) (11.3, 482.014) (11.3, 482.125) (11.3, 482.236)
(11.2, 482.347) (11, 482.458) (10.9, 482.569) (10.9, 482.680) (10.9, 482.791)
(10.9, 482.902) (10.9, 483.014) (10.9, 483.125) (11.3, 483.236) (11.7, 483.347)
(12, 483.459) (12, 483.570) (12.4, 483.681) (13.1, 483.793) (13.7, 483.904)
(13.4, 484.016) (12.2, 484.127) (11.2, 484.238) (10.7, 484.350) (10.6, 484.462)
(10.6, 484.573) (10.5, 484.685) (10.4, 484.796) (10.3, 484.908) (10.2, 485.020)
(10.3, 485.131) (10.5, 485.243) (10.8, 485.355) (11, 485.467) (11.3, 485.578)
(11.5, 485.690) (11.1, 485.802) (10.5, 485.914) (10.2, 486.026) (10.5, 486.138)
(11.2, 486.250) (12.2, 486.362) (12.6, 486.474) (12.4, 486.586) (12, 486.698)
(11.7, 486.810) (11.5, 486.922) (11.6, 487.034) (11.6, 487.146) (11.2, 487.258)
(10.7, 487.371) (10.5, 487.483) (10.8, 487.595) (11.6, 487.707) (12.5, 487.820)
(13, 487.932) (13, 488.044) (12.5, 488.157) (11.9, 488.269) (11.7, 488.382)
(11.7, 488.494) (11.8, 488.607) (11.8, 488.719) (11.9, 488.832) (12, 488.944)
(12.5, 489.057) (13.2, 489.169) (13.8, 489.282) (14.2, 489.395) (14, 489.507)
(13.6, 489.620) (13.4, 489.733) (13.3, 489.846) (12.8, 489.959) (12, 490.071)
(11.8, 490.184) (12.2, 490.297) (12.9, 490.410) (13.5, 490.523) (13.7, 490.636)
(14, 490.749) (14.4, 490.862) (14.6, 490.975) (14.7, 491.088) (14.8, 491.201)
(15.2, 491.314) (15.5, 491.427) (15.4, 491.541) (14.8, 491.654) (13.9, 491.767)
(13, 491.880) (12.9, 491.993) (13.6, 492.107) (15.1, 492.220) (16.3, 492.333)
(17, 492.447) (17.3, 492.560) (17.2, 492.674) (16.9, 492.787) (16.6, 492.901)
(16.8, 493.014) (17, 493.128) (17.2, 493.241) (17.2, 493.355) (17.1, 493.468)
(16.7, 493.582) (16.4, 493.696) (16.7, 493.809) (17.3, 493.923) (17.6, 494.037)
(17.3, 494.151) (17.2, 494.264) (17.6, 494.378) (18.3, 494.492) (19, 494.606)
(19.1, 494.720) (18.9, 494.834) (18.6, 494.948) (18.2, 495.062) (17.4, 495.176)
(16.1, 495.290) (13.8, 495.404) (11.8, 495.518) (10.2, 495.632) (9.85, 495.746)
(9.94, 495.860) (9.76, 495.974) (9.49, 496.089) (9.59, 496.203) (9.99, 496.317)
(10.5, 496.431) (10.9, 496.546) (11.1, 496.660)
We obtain 1.4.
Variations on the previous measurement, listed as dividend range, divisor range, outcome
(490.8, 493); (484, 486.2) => 1.41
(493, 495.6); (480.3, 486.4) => 1.54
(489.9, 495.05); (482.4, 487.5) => 1.39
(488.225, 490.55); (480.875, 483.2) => 1.15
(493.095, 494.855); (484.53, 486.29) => 1.64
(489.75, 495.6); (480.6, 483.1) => 1.43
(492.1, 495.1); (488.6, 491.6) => 1.28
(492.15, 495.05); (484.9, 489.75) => 1.47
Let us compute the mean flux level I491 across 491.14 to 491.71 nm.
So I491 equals 15.1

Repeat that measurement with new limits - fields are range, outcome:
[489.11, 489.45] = 13.7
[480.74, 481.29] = 10.3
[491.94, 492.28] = 13.9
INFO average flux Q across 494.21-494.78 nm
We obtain 18.2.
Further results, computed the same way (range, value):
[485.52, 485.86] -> 11.3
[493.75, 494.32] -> 17.2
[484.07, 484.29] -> 11.8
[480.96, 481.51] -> 10.9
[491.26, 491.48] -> 15.4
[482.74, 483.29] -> 11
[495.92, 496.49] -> 9.86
